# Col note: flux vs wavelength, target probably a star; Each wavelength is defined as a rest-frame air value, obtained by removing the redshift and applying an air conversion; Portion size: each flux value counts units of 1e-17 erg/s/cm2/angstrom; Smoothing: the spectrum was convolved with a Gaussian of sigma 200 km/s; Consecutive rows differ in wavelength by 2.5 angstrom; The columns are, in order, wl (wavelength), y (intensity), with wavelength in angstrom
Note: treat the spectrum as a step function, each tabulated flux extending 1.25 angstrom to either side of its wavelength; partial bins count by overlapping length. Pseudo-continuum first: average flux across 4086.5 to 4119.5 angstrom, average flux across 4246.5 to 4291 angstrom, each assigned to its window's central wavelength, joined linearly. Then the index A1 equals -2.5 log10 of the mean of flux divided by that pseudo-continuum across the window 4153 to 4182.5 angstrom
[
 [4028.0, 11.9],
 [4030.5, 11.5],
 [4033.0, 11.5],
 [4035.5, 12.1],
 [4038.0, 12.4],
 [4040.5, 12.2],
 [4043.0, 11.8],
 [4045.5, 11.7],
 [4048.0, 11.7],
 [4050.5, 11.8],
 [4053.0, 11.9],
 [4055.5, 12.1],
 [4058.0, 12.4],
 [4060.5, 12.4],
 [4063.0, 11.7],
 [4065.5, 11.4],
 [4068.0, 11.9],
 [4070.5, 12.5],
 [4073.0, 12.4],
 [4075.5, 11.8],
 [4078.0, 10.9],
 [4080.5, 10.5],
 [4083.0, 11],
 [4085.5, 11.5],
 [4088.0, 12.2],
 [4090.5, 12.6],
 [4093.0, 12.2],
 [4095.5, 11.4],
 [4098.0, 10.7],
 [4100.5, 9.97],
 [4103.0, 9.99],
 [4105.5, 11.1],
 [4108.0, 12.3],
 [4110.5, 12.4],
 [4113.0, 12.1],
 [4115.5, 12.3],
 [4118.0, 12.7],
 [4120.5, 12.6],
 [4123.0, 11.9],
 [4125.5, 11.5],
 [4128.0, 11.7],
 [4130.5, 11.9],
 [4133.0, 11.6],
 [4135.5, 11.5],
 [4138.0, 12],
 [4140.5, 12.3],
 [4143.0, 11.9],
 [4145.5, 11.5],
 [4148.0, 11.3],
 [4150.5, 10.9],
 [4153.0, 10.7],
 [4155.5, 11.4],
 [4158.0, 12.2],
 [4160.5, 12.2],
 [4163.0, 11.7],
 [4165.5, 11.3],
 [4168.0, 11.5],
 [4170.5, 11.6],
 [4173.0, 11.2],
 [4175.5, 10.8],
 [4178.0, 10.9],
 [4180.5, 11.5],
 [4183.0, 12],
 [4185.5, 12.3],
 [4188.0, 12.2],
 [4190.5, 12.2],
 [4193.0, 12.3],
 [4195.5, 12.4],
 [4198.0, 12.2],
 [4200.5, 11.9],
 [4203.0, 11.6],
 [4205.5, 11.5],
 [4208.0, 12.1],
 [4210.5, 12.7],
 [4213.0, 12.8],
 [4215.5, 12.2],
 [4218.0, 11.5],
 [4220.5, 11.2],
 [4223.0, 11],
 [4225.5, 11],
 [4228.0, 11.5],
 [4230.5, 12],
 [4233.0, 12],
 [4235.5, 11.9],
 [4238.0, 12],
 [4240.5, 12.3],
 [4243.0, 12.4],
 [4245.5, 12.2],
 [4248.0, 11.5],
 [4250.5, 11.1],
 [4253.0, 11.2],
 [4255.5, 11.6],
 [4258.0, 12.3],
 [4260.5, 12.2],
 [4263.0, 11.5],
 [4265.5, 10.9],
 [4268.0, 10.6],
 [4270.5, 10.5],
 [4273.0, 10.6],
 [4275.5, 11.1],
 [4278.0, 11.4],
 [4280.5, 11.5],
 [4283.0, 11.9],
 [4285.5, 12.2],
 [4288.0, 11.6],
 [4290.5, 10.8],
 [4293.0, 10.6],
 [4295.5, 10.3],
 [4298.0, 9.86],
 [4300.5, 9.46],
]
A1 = 0.01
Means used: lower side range 11.7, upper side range 11.4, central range 11.5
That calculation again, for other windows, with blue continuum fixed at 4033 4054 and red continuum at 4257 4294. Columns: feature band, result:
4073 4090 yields 0.03 mag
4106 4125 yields -0.05 mag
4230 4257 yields -0.04 mag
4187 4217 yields -0.06 mag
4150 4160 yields 0.02 mag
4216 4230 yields 0.01 mag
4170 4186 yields 0.01 mag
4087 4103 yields 0.04 mag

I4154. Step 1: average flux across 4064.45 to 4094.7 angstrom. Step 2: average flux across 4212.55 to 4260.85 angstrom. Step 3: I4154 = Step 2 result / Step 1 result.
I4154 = 1.00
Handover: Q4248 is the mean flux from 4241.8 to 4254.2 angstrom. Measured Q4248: 11.7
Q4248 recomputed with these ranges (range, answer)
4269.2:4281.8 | 11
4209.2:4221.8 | 12.1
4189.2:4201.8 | 12.2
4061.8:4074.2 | 12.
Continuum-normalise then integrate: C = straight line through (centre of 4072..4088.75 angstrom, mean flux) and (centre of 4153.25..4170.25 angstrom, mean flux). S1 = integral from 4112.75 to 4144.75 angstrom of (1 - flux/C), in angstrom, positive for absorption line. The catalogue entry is -1.2 angstrom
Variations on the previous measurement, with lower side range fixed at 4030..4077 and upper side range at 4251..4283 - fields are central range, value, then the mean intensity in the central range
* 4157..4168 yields -0.2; 11.8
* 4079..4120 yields 0.8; 11.6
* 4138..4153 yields 0.2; 11.5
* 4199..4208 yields -0.2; 11.7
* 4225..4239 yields -0.4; 11.8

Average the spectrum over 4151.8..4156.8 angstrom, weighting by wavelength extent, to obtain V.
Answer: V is 11.1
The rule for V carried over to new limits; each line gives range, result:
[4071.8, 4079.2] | 11.7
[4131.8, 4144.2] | 11.9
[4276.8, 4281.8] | 11.5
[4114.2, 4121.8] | 12.5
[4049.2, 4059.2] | 12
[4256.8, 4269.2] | 11.5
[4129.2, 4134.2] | 11.8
